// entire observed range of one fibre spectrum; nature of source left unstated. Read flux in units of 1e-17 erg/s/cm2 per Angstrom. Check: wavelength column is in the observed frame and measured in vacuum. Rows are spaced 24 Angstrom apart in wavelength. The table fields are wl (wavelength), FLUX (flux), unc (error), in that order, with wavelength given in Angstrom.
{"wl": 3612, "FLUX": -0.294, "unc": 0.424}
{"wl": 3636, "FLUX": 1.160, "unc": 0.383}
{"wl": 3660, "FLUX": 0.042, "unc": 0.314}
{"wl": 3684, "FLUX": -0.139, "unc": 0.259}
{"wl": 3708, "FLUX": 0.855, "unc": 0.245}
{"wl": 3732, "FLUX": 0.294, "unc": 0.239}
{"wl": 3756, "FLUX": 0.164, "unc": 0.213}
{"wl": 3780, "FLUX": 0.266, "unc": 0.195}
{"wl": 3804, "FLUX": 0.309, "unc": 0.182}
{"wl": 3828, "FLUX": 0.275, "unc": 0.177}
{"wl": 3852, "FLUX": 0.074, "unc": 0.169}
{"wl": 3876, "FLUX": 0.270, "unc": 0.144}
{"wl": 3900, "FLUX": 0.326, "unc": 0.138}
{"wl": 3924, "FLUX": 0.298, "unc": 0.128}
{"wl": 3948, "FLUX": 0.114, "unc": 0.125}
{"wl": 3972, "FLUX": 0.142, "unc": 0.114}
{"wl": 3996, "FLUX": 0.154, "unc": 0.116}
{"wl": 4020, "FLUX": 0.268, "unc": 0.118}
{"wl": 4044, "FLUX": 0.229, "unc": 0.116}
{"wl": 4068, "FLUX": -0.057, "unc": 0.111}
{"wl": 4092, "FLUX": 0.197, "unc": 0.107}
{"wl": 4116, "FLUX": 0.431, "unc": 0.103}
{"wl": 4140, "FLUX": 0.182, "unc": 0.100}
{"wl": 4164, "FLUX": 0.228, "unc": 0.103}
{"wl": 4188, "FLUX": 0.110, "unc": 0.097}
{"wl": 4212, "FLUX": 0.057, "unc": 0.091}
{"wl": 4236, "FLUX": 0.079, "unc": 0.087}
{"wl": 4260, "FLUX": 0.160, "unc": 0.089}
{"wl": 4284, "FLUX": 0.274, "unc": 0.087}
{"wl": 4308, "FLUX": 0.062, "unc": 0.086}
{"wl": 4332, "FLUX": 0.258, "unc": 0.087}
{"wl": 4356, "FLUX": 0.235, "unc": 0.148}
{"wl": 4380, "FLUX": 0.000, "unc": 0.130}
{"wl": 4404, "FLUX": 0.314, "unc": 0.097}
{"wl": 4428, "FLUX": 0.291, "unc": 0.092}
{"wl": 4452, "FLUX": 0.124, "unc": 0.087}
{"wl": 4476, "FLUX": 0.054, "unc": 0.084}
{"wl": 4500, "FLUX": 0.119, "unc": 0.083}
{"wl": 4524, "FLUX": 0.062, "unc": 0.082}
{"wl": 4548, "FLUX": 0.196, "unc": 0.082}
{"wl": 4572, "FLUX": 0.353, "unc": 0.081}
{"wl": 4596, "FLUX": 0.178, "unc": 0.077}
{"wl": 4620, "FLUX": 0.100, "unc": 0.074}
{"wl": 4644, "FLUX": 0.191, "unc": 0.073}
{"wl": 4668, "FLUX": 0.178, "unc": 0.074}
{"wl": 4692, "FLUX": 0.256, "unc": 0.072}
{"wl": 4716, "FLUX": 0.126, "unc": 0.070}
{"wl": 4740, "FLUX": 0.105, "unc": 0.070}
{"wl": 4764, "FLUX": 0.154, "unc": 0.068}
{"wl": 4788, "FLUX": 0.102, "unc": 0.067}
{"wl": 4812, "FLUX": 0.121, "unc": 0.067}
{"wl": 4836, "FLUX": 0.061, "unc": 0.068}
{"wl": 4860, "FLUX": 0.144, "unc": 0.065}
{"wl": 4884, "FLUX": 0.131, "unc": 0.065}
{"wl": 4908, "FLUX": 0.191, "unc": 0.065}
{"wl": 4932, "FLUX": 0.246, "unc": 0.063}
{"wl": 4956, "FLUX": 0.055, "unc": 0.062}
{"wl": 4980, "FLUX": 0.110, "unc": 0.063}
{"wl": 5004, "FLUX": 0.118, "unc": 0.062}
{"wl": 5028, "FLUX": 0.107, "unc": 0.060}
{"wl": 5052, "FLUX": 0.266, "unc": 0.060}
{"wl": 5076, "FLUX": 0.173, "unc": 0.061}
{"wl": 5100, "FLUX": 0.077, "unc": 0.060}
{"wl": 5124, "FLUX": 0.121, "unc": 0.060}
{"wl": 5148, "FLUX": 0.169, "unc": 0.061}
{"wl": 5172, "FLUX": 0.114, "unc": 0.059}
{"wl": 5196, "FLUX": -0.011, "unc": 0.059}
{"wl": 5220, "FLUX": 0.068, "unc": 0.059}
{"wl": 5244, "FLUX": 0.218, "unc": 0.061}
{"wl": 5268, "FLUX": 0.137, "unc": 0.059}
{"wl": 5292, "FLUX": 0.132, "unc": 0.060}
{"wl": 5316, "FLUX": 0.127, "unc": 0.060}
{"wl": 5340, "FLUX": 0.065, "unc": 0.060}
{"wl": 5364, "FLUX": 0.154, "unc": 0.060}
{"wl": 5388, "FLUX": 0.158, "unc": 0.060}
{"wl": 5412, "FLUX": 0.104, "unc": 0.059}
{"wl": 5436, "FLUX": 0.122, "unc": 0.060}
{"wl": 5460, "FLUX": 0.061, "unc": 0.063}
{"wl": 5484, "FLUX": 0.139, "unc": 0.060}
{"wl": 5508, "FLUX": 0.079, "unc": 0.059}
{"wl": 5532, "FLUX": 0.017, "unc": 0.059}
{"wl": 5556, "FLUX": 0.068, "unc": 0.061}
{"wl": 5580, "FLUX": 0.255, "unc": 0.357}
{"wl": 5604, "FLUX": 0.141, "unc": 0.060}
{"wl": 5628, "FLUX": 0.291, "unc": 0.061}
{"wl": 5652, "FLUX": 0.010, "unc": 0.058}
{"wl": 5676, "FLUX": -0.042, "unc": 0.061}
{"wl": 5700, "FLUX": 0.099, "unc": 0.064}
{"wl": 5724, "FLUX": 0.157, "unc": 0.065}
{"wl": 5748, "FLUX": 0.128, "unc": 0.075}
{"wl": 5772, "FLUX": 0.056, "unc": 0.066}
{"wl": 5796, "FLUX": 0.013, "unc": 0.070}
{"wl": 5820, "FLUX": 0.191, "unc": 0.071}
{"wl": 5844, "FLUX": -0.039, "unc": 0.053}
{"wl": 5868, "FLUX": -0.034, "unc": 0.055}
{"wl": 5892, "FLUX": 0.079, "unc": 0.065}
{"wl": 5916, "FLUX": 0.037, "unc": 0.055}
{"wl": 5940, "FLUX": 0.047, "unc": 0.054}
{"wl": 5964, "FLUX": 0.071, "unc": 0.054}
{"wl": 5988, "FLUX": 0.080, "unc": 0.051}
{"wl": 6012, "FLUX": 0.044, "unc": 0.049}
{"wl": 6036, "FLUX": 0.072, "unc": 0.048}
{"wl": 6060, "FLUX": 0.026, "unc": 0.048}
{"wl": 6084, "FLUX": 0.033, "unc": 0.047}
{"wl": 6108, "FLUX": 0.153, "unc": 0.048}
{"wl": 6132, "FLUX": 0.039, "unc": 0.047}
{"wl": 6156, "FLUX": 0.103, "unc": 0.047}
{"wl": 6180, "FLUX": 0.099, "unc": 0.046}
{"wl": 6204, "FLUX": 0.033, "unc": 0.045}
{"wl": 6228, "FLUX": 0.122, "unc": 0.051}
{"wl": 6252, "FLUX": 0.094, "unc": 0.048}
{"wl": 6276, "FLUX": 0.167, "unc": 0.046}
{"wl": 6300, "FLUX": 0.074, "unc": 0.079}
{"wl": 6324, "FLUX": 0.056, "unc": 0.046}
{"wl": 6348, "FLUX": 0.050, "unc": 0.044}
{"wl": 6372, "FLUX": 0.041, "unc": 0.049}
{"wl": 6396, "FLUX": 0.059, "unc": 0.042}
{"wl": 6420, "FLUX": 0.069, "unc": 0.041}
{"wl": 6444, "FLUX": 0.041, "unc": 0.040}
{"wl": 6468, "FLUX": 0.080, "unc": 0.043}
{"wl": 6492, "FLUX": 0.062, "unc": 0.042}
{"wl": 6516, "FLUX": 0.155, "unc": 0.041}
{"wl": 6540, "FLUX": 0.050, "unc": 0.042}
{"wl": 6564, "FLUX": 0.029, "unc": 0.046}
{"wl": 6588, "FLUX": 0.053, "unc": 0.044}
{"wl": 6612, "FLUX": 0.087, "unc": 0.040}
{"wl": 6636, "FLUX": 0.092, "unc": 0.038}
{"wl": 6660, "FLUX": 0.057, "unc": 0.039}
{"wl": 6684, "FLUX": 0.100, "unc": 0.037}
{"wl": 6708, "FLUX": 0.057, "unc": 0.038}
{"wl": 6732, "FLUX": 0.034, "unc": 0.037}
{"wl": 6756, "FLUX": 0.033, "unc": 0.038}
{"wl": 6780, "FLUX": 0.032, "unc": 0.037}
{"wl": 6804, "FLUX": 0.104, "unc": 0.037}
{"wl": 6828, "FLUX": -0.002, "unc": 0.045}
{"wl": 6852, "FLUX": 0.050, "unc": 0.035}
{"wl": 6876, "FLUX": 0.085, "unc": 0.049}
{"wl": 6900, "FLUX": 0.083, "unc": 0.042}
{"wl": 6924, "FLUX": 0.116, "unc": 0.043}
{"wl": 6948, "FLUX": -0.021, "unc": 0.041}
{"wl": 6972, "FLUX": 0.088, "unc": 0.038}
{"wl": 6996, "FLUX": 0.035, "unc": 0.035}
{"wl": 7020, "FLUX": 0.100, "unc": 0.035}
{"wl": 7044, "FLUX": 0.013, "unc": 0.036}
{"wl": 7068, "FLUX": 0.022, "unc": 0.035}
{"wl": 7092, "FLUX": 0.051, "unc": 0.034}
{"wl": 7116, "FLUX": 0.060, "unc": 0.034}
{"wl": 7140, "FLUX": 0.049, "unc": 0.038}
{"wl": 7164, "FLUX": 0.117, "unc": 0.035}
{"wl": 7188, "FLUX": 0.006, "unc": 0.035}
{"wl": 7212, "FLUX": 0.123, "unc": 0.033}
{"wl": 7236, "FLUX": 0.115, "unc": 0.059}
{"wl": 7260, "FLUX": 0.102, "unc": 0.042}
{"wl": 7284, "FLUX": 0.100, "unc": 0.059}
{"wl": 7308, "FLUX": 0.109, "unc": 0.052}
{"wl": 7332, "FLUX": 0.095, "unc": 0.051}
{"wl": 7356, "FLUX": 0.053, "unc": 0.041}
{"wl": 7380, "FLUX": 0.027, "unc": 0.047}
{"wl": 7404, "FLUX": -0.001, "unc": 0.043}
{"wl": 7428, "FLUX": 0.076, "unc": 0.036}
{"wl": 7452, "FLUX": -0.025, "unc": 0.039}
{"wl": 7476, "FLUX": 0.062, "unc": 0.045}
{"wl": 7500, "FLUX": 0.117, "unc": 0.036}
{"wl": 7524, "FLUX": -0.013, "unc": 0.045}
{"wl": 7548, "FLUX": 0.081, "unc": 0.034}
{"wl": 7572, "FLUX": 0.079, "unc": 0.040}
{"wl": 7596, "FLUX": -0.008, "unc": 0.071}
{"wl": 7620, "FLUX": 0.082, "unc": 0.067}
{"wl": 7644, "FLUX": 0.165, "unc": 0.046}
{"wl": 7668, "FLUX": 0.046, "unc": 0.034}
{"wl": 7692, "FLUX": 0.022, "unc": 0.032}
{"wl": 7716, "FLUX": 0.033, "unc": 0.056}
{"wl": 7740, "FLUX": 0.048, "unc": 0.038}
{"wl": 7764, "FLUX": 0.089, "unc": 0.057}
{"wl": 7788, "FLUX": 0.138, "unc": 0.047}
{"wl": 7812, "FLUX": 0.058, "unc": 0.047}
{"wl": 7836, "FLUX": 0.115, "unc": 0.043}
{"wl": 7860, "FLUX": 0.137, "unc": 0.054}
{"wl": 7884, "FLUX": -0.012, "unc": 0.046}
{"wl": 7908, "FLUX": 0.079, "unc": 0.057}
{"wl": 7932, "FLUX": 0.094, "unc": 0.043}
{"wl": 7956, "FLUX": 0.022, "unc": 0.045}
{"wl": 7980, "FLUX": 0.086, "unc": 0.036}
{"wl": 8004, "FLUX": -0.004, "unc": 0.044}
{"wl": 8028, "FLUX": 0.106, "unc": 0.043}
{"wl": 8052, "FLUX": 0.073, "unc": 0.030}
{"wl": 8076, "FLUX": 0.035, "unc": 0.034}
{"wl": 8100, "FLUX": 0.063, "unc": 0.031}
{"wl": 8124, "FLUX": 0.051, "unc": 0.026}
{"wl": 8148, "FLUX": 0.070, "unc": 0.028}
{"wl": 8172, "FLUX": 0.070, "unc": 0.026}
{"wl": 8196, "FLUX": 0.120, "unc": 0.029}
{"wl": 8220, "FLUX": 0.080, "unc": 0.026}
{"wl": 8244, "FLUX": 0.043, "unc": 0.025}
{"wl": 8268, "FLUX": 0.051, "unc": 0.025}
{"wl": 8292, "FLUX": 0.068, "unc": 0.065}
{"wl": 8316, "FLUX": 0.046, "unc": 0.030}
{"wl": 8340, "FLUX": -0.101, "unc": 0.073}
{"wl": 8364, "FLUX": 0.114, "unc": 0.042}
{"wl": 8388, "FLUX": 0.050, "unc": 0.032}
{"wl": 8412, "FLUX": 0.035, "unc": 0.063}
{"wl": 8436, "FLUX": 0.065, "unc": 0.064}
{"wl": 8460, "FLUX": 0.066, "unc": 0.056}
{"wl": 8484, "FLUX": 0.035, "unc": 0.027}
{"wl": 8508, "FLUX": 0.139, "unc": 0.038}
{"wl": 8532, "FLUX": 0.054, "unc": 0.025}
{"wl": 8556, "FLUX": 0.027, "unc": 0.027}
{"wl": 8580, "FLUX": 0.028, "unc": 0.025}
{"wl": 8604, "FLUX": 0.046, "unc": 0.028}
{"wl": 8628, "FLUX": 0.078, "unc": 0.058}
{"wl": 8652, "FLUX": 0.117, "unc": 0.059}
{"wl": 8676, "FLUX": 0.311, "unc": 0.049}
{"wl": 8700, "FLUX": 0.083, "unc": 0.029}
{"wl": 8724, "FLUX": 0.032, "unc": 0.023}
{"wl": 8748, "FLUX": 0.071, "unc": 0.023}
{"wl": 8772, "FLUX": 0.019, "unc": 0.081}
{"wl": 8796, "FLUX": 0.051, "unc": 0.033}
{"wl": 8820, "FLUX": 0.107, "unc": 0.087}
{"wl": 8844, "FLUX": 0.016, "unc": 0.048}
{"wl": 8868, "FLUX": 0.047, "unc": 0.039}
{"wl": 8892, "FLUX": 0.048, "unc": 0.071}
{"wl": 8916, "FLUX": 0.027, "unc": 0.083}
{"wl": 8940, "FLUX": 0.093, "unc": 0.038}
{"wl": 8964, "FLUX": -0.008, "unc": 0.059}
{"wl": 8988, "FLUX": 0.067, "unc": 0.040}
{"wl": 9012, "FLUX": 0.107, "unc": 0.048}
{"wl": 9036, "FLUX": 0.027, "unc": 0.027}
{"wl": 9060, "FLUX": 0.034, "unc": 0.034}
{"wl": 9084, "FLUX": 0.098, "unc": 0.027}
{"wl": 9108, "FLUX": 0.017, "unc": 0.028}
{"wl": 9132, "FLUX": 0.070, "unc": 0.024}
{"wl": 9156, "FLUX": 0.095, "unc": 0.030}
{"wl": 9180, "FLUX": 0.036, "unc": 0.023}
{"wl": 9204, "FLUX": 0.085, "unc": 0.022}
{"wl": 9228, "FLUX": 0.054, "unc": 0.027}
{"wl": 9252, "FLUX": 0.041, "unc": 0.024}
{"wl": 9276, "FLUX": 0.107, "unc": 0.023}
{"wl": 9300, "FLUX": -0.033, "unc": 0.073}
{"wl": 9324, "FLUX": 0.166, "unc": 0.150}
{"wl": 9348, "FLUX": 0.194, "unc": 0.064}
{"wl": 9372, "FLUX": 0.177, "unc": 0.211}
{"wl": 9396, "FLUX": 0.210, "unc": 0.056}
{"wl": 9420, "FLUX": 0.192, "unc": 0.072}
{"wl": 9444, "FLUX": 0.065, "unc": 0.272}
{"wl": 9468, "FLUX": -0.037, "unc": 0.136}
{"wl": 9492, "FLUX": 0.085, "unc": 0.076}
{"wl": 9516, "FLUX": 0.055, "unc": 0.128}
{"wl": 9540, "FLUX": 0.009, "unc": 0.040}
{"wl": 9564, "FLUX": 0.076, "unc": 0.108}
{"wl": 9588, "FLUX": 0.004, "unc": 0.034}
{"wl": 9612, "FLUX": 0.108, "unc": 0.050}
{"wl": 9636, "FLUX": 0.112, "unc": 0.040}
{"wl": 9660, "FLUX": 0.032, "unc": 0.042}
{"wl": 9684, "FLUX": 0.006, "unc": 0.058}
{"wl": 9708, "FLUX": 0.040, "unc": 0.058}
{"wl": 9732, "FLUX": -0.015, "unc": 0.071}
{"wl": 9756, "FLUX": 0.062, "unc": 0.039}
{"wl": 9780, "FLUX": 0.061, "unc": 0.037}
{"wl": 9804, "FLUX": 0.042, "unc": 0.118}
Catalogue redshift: 1.32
